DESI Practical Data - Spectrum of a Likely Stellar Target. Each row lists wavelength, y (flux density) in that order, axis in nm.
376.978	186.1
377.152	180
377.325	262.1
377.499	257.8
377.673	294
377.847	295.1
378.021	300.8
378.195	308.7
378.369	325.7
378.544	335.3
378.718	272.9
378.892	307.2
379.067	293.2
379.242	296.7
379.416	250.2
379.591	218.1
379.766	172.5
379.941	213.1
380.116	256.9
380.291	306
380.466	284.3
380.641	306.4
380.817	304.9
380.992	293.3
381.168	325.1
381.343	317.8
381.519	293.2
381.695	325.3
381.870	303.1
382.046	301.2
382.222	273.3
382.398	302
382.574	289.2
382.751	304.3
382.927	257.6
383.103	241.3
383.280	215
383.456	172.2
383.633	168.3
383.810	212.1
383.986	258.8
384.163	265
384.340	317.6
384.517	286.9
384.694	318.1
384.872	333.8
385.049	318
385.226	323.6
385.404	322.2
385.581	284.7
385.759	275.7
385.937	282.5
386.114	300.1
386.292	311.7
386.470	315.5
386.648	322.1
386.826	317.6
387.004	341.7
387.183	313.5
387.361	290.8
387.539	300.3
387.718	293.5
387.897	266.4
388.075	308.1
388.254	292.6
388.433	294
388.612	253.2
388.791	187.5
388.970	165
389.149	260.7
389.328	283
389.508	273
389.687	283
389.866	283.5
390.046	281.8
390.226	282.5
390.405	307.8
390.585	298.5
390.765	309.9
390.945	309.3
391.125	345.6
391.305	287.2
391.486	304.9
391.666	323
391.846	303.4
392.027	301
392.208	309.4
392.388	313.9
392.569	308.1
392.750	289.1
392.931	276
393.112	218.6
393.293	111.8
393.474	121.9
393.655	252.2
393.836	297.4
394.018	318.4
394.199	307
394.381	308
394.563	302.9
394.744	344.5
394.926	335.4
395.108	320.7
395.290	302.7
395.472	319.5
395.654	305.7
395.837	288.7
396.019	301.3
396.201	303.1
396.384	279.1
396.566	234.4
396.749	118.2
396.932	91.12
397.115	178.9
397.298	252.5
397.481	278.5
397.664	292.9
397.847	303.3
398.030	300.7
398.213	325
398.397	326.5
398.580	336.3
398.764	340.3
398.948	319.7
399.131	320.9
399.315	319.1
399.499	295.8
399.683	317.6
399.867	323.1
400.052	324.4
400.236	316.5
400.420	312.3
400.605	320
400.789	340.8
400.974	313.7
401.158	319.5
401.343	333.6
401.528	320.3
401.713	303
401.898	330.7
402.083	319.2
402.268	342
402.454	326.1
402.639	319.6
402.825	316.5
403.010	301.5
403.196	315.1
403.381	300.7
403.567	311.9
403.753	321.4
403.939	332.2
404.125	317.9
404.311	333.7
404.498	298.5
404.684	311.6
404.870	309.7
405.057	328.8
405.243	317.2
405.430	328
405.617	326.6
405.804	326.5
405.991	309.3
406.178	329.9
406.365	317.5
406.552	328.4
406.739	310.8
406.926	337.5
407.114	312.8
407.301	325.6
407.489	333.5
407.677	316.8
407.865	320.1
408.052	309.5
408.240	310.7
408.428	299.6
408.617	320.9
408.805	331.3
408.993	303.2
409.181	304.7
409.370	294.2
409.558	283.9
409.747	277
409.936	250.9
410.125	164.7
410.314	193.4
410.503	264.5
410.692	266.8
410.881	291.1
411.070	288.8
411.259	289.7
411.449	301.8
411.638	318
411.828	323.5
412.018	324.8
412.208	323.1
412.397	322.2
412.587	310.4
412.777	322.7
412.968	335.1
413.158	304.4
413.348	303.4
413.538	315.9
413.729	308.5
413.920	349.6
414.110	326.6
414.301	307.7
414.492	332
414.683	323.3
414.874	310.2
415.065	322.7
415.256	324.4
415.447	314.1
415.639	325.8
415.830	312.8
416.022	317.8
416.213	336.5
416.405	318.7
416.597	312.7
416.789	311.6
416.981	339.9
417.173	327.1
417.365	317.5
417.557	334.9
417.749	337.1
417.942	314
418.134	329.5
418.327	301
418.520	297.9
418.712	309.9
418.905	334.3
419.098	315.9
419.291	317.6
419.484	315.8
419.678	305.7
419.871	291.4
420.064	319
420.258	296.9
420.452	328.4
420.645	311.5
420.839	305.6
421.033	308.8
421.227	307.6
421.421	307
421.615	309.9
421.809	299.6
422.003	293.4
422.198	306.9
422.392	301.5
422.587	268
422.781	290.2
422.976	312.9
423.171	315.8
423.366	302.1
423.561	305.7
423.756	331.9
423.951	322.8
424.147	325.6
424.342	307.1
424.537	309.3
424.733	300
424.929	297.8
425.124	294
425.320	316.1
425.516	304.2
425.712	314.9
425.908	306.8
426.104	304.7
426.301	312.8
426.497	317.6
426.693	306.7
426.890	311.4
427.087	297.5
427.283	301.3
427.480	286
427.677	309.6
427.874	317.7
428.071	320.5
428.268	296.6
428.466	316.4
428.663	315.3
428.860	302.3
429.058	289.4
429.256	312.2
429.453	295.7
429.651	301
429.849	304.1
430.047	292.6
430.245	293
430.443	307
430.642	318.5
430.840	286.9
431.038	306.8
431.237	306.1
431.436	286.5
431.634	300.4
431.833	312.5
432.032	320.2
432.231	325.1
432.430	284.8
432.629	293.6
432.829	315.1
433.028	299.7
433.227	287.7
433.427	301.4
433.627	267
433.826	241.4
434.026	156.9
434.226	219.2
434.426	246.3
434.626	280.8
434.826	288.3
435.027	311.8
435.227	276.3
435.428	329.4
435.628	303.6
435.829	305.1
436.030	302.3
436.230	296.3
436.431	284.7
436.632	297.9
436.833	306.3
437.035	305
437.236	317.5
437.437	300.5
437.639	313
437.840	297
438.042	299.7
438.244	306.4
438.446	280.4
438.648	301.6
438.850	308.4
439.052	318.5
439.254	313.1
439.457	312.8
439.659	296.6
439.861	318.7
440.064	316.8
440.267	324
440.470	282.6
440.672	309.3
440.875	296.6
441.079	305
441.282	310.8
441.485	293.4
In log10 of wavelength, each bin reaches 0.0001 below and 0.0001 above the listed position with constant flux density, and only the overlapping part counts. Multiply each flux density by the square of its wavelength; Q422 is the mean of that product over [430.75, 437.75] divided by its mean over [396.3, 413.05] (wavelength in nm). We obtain 1.10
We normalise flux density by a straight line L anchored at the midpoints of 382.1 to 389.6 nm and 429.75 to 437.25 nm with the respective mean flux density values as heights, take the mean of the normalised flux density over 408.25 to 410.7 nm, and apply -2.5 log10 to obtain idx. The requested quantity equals 0.04 mag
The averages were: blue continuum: 279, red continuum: 291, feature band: 275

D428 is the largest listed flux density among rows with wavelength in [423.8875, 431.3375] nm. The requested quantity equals 325.6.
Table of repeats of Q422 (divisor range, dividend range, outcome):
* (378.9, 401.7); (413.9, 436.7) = 1.26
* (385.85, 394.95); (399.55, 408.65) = 1.20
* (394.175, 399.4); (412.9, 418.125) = 1.23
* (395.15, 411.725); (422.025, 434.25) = 1.12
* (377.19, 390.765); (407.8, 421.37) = 1.27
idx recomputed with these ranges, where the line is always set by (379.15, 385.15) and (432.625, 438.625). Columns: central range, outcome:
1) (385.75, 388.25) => -0.11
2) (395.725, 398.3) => 0.10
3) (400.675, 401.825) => -0.16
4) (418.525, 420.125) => -0.11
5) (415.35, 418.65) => -0.14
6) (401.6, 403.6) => -0.14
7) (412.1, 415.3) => -0.14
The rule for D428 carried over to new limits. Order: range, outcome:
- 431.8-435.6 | 329.4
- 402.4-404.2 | 332.2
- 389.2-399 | 345.6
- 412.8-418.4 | 349.6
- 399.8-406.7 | 342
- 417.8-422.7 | 334.3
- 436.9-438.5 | 317.5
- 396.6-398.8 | 340.3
